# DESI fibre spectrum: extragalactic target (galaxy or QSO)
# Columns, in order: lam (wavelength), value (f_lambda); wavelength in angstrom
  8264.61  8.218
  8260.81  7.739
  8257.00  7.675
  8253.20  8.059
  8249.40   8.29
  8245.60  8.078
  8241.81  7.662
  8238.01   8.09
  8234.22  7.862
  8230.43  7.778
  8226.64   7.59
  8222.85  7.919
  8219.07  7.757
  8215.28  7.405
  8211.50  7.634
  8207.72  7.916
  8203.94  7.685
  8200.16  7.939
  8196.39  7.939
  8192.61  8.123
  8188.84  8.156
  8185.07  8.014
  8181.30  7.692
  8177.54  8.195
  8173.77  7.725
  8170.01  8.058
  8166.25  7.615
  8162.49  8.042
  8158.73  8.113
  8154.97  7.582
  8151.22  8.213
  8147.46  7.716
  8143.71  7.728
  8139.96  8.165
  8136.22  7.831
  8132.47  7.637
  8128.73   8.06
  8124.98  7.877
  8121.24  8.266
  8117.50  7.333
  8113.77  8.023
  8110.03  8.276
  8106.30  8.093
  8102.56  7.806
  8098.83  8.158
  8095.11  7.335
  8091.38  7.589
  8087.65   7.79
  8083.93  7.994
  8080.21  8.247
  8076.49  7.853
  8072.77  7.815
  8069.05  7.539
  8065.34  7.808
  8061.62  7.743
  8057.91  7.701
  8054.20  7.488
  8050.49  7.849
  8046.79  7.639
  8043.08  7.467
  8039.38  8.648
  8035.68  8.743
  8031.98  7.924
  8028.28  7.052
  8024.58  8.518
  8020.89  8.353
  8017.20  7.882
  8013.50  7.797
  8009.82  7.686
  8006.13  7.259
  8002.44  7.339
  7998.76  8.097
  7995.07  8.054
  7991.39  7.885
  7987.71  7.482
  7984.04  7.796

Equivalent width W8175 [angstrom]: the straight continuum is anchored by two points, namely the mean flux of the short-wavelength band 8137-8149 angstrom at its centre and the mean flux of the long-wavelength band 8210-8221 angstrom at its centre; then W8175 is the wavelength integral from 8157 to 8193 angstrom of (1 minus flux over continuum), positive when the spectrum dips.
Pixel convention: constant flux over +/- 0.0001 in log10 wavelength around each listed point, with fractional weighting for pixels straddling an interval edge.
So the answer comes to -0.99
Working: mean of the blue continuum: 7.88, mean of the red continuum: 7.6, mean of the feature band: 7.97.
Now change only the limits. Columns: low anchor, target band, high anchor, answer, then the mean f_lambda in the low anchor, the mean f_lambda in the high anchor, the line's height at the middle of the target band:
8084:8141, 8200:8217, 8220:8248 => 0.37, 7.88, 7.86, 7.87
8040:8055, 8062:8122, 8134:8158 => -0.58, 7.71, 7.88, 7.78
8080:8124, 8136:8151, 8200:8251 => -0.06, 7.9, 7.82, 7.87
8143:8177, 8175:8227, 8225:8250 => 0.17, 7.88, 7.89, 7.89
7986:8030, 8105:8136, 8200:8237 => -0.68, 7.79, 7.75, 7.77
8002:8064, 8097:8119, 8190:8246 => -0.35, 7.84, 7.82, 7.83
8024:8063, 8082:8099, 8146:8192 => 0.34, 7.87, 7.93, 7.89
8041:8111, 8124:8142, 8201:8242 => -0.30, 7.8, 7.76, 7.78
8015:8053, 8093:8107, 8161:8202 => 0.27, 8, 7.95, 7.98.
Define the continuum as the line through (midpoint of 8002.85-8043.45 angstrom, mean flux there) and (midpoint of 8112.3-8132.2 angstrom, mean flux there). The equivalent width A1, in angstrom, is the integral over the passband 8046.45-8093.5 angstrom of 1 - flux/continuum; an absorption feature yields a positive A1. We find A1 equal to 0.8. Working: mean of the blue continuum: 7.94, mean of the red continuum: 7.89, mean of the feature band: 7.78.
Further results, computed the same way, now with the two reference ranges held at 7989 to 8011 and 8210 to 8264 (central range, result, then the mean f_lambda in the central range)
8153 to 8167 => -0.1 angstrom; 7.86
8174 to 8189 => -0.3 angstrom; 7.97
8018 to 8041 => -1.4 angstrom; 8.19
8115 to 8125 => -0.1 angstrom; 7.83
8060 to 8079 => -0.1 angstrom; 7.77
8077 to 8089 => -0.4 angstrom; 8.01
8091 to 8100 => 0.1 angstrom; 7.68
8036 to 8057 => -0.4 angstrom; 7.88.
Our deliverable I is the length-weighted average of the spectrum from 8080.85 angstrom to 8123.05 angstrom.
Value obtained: 7.89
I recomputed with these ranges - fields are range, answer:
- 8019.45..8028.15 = 8.17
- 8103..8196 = 7.94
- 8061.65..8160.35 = 7.88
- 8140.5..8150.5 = 7.83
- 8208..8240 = 7.76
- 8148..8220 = 7.88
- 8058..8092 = 7.82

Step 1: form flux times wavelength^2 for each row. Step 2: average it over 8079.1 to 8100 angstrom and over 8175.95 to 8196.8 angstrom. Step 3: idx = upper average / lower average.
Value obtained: 1.0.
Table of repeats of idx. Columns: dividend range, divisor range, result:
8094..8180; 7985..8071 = 1.04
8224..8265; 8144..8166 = 1.02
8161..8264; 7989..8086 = 1.05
